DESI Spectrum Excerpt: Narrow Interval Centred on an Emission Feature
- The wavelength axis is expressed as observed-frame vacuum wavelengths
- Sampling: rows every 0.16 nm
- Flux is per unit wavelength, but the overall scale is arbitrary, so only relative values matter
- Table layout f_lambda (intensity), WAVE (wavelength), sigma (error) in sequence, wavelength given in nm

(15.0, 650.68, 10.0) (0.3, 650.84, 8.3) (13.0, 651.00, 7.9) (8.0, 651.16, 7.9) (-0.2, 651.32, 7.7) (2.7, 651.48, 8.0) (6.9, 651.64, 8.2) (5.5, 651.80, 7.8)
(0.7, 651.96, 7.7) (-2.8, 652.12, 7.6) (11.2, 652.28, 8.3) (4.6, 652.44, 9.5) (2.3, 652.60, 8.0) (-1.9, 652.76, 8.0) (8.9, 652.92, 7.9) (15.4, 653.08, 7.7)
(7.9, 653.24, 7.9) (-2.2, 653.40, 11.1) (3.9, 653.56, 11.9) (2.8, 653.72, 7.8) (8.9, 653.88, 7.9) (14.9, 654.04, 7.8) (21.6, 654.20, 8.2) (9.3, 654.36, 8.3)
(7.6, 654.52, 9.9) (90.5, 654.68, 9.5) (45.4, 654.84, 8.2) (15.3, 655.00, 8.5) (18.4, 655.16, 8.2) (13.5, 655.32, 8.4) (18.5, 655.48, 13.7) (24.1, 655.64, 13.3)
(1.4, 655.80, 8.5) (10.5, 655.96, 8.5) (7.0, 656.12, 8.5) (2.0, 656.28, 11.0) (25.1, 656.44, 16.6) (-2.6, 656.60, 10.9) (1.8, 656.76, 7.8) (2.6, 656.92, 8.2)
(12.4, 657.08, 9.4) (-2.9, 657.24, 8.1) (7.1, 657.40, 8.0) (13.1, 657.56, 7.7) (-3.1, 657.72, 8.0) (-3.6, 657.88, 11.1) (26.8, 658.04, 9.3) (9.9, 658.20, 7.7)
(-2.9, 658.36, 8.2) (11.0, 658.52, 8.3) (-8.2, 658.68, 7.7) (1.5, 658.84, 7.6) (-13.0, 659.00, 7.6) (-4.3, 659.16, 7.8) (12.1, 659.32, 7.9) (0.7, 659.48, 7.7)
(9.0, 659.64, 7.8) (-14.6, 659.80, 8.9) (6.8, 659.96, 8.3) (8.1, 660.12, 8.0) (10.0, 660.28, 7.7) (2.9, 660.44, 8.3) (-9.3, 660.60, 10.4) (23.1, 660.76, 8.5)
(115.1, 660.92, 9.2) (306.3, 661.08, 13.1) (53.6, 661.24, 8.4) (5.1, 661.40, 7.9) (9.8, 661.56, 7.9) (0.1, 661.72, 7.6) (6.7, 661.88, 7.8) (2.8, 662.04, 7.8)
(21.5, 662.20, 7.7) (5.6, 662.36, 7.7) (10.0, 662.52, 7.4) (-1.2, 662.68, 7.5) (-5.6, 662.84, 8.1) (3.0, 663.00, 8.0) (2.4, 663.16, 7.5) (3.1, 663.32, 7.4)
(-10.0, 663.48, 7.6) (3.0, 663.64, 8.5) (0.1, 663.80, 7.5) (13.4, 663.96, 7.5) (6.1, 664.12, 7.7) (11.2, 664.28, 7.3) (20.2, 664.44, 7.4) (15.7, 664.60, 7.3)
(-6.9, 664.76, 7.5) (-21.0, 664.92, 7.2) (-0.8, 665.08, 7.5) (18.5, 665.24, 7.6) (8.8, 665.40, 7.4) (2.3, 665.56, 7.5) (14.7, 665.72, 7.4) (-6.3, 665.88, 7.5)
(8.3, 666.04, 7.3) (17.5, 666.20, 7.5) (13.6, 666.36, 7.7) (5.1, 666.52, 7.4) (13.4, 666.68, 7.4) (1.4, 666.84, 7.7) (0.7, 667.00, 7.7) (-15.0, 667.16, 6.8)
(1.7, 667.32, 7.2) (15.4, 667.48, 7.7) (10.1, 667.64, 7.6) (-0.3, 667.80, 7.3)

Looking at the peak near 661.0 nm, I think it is [O III] 5007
